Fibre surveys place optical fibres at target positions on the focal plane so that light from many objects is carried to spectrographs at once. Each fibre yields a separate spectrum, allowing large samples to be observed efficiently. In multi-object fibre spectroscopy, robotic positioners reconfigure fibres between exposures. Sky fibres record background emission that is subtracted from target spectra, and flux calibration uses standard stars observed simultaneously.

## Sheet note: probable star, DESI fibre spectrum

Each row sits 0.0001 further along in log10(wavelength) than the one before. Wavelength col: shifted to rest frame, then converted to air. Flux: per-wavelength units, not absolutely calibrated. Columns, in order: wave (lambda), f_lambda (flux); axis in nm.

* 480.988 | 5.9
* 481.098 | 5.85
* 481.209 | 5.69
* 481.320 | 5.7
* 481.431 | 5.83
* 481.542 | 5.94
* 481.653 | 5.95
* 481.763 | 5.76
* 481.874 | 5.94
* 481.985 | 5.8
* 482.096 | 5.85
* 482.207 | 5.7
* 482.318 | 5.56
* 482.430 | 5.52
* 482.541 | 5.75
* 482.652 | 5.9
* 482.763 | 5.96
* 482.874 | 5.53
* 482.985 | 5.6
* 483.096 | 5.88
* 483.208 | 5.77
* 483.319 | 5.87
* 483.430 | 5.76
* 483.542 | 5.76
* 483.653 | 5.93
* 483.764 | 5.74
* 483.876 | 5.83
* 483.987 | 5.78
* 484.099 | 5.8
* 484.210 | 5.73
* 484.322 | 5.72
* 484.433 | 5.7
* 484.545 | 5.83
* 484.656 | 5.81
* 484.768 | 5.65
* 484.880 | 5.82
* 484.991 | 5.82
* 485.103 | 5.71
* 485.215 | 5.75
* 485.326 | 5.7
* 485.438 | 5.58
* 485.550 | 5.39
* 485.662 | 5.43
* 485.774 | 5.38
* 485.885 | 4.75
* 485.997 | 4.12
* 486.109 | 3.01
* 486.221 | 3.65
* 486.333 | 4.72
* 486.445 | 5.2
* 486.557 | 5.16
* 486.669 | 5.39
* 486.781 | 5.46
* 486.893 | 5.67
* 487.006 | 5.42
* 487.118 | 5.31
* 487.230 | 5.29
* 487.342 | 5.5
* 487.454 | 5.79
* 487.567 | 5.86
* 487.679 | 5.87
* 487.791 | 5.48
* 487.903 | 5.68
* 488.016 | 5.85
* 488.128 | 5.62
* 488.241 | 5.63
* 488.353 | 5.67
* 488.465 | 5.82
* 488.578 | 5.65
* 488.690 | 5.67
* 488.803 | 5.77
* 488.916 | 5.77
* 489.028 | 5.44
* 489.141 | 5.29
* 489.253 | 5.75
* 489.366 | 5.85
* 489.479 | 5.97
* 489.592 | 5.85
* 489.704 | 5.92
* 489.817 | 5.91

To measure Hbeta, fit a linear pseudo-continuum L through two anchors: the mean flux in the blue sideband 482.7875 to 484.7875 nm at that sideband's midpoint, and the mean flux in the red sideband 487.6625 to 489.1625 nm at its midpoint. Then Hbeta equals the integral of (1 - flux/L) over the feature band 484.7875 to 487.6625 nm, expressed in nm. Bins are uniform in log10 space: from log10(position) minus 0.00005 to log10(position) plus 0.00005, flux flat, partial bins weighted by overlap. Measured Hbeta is 0.23 nm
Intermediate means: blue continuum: 5.77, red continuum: 5.66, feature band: 5.25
